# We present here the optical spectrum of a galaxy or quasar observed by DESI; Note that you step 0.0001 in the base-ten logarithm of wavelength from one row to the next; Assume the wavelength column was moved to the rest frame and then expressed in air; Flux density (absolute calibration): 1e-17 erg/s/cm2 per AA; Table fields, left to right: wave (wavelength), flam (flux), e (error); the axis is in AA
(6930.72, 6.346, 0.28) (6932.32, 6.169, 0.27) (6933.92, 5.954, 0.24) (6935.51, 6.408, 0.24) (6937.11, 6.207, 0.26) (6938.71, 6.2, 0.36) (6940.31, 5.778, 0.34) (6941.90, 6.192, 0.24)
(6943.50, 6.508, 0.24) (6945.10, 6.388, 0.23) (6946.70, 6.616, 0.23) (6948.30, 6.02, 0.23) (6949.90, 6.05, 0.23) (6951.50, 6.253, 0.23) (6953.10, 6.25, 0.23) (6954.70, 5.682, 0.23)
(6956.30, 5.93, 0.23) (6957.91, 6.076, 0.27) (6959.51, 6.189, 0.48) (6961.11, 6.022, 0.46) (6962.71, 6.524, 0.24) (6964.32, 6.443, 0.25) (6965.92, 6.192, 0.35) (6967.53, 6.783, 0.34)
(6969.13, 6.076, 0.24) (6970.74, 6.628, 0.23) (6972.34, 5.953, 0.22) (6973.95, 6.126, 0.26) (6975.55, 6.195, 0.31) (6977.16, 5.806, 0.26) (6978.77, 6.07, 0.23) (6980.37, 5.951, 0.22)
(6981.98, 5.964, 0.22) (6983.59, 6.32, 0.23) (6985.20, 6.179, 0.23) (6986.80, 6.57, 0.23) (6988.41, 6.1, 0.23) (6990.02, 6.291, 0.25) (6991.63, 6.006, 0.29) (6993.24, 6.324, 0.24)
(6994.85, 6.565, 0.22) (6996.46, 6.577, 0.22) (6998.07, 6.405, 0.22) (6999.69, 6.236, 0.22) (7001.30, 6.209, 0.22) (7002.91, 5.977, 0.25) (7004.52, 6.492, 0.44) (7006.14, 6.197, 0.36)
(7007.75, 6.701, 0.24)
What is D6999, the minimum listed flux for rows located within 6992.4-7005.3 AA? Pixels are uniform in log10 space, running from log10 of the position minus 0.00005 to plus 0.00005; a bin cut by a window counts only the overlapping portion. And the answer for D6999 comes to 5.977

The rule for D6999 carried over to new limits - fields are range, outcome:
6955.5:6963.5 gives 5.93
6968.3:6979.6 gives 5.806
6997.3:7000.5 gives 6.236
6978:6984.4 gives 5.951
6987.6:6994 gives 6.006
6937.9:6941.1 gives 5.778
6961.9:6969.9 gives 6.076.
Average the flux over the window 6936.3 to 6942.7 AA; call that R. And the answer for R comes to 6.09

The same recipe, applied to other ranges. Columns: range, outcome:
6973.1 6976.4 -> 6.15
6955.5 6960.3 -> 6.06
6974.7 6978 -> 6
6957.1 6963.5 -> 6.2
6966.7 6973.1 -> 6.36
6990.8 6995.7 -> 6.3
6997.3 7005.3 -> 6.26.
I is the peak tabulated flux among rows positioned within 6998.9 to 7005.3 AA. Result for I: 6.492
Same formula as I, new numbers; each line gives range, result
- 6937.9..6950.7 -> 6.616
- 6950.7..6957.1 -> 6.253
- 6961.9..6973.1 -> 6.783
